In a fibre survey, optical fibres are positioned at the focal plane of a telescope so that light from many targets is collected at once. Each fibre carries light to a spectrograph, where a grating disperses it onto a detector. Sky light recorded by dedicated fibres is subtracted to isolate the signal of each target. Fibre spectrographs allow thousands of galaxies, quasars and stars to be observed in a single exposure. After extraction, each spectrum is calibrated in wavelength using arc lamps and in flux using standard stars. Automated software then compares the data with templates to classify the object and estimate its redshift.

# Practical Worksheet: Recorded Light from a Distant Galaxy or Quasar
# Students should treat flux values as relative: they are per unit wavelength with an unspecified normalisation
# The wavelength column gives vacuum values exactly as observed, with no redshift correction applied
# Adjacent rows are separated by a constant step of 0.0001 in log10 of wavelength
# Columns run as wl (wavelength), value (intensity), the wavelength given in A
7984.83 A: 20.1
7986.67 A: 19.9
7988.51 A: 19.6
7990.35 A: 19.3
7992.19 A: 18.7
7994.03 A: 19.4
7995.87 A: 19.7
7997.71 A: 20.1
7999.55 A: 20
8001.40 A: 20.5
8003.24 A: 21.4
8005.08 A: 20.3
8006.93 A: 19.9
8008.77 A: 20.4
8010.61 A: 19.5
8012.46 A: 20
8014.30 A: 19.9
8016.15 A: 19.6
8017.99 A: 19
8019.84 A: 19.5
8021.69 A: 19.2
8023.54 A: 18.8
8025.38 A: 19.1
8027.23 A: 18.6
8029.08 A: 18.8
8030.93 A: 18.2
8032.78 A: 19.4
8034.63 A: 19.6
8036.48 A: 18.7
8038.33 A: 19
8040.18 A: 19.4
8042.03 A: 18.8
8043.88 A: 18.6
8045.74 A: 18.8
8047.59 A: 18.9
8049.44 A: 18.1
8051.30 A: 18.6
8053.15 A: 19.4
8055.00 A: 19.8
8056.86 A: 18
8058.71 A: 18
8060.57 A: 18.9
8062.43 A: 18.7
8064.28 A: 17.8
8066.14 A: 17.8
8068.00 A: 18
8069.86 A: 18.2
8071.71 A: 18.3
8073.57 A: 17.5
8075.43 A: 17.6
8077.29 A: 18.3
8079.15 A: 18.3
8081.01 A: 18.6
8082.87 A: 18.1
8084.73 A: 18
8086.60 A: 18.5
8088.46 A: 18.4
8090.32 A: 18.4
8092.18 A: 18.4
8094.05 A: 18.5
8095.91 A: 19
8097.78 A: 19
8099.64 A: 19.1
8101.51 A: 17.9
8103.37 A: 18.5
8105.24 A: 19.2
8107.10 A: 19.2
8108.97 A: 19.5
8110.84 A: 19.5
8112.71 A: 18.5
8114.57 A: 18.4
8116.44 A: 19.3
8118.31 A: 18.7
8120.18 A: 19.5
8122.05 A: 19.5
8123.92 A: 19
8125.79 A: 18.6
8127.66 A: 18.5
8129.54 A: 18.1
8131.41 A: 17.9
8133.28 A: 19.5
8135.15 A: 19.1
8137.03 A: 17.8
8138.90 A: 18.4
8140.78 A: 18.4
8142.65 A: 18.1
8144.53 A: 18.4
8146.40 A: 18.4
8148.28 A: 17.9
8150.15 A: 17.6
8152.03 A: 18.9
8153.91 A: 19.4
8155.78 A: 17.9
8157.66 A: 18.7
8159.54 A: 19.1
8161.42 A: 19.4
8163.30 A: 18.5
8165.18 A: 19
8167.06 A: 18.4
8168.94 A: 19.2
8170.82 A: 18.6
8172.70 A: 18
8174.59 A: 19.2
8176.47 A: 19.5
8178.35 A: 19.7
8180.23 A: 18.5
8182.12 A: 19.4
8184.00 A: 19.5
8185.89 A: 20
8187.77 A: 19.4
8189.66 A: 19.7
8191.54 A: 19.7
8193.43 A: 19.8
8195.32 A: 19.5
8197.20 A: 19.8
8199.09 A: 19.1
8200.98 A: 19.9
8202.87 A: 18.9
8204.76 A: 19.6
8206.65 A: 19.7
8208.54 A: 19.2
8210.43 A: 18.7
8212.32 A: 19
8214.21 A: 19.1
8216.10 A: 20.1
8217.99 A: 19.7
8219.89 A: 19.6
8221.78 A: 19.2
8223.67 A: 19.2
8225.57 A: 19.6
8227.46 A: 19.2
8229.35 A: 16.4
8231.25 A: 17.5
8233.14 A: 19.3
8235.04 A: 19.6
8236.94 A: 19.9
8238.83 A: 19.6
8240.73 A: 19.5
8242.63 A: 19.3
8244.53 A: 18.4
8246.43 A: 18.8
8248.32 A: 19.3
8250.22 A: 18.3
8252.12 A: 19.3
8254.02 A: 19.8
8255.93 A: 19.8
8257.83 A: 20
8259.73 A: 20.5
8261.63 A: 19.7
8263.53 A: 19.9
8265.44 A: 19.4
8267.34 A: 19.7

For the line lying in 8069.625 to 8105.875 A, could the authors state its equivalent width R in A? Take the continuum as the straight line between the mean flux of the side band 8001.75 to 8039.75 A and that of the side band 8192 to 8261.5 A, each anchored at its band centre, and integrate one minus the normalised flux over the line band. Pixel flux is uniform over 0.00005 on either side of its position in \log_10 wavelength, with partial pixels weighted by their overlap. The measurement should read 1.9 A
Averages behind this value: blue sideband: 19.5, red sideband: 19.3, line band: 18.4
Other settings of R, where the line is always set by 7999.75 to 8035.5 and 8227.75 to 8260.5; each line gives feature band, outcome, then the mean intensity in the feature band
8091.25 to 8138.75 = 1.4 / 18.8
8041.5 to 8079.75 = 2.1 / 18.4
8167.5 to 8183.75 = 0.2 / 19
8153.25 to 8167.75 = 0.4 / 18.8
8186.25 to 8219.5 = -0.5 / 19.5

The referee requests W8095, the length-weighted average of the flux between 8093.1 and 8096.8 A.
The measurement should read 18.7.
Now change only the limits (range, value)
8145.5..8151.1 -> 18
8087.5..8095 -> 18.4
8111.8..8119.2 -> 18.7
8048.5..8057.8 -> 18.8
